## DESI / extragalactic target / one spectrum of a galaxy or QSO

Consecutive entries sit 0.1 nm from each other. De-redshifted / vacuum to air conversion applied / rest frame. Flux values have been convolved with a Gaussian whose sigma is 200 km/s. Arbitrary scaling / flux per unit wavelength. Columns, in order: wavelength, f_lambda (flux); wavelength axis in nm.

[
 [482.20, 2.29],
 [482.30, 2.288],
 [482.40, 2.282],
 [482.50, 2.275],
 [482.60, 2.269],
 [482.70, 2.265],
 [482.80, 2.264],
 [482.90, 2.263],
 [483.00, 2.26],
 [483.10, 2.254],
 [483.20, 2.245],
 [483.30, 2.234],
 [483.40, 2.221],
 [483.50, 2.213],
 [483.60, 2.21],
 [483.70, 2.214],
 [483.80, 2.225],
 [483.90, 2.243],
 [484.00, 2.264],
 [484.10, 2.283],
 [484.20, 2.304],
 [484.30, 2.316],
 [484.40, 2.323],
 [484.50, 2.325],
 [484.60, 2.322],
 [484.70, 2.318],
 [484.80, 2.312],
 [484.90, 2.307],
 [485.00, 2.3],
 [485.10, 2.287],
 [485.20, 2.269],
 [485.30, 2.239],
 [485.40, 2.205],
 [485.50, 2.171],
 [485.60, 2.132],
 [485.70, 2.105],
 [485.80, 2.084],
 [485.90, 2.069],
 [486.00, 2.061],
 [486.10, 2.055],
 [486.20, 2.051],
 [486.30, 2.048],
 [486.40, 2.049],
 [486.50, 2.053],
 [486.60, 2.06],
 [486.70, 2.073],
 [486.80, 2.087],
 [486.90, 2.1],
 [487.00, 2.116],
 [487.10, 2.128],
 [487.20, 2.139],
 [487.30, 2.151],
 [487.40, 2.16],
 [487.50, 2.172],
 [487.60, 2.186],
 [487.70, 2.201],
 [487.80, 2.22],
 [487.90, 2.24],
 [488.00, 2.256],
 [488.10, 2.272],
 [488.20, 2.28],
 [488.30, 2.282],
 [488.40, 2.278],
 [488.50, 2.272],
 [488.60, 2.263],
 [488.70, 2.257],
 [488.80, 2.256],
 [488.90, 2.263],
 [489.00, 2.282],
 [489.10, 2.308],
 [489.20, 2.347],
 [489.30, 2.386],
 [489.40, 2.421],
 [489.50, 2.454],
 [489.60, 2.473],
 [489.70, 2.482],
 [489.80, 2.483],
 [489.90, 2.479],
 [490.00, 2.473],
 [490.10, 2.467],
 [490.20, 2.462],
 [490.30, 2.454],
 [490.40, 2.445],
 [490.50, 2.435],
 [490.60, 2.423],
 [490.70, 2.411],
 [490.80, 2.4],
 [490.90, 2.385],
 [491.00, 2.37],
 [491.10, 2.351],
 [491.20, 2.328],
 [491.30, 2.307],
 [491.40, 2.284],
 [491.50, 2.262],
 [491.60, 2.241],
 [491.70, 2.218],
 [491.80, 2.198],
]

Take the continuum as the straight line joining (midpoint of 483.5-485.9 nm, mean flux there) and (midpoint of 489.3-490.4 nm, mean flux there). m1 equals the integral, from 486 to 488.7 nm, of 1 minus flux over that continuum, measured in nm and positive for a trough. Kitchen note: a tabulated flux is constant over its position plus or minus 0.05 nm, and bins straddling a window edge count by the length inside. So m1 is 0.22 nm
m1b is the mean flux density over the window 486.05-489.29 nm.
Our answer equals 2.19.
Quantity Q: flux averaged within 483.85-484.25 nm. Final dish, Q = 2.27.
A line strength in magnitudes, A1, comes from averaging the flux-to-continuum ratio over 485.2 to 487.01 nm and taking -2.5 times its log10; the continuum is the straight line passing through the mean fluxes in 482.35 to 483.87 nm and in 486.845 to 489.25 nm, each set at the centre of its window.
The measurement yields 0.066 mag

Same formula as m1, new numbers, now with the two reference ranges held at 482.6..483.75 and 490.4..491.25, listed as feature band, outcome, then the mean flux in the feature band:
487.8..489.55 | 0.04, 2.3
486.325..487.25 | 0.09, 2.09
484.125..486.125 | 0.04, 2.23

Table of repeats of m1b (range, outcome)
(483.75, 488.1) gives 2.19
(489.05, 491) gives 2.43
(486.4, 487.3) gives 2.1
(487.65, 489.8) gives 2.31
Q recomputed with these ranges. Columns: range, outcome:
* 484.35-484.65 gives 2.32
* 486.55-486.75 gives 2.07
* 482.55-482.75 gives 2.27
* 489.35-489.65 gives 2.45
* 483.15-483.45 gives 2.23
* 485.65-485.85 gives 2.09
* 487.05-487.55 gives 2.15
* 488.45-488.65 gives 2.27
